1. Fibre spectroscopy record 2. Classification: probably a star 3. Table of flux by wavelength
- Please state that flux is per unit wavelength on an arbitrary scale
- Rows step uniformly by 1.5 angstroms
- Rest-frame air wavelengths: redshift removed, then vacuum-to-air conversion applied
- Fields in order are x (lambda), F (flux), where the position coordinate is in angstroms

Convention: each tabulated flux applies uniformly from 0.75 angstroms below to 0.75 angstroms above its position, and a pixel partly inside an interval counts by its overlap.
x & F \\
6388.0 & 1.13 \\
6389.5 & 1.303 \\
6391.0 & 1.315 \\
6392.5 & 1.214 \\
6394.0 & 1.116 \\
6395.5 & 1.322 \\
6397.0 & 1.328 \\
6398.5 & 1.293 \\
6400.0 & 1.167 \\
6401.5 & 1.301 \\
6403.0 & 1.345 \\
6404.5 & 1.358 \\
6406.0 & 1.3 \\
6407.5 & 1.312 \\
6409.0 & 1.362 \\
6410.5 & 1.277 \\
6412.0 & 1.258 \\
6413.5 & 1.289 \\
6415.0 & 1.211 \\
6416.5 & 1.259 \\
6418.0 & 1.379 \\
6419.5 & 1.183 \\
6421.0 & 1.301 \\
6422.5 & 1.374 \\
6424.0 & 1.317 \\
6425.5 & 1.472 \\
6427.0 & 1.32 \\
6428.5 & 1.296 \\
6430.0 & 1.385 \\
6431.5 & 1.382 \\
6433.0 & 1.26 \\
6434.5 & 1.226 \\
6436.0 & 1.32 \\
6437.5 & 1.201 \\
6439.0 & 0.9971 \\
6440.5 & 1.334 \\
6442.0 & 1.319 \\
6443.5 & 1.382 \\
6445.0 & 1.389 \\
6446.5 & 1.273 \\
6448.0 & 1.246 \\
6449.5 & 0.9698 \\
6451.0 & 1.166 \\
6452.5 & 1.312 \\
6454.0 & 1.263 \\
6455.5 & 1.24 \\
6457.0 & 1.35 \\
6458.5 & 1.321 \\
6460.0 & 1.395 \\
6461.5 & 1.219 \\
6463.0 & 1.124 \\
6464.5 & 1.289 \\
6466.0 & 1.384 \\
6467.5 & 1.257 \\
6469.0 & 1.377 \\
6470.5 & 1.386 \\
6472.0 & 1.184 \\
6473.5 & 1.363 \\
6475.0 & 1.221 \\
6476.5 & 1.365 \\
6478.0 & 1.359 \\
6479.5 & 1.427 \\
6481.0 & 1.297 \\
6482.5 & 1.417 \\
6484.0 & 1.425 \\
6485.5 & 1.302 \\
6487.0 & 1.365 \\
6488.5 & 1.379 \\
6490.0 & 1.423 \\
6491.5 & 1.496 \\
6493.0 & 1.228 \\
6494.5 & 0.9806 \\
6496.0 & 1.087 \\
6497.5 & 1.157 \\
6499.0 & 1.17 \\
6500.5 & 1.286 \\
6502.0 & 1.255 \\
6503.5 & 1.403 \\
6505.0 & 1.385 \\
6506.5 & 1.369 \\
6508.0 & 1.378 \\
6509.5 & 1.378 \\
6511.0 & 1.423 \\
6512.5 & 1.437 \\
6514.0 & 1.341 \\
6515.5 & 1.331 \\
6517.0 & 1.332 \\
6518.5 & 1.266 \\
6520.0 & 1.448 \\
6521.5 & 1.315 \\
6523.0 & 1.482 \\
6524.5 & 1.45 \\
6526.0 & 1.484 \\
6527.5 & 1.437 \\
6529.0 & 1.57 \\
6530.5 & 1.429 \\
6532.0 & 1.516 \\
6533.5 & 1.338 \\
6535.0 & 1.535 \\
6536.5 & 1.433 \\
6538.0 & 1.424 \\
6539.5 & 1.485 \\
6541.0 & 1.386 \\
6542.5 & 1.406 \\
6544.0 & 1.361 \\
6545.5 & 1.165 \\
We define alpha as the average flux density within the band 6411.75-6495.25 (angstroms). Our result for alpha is 1.3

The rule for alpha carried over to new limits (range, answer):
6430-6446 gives 1.29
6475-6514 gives 1.33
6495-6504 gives 1.21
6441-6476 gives 1.28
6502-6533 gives 1.4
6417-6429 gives 1.33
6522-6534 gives 1.46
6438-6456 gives 1.24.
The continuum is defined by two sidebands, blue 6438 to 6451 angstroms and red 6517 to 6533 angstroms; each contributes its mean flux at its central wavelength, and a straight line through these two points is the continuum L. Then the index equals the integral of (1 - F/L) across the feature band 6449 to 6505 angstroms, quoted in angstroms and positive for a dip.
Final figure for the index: 1.0 angstroms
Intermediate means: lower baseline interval 1.23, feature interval 1.29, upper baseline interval 1.43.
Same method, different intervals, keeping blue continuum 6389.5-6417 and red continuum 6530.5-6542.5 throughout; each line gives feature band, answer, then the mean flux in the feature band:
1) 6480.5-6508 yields 1.72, 1.3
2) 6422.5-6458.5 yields 1.17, 1.28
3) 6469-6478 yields 0.34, 1.31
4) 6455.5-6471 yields 0.54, 1.31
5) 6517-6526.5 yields 0.16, 1.4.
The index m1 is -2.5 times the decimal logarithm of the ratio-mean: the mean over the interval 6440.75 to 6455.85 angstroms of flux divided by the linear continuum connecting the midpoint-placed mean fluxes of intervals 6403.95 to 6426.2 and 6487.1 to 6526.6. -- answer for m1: 0.050 mag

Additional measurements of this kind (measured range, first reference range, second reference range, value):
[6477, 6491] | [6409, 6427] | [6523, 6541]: 0.01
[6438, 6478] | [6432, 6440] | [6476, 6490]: 0.01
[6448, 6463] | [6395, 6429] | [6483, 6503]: 0.04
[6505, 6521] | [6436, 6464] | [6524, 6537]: 0.04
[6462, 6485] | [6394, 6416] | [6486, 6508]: -0.03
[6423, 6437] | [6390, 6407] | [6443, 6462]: -0.05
